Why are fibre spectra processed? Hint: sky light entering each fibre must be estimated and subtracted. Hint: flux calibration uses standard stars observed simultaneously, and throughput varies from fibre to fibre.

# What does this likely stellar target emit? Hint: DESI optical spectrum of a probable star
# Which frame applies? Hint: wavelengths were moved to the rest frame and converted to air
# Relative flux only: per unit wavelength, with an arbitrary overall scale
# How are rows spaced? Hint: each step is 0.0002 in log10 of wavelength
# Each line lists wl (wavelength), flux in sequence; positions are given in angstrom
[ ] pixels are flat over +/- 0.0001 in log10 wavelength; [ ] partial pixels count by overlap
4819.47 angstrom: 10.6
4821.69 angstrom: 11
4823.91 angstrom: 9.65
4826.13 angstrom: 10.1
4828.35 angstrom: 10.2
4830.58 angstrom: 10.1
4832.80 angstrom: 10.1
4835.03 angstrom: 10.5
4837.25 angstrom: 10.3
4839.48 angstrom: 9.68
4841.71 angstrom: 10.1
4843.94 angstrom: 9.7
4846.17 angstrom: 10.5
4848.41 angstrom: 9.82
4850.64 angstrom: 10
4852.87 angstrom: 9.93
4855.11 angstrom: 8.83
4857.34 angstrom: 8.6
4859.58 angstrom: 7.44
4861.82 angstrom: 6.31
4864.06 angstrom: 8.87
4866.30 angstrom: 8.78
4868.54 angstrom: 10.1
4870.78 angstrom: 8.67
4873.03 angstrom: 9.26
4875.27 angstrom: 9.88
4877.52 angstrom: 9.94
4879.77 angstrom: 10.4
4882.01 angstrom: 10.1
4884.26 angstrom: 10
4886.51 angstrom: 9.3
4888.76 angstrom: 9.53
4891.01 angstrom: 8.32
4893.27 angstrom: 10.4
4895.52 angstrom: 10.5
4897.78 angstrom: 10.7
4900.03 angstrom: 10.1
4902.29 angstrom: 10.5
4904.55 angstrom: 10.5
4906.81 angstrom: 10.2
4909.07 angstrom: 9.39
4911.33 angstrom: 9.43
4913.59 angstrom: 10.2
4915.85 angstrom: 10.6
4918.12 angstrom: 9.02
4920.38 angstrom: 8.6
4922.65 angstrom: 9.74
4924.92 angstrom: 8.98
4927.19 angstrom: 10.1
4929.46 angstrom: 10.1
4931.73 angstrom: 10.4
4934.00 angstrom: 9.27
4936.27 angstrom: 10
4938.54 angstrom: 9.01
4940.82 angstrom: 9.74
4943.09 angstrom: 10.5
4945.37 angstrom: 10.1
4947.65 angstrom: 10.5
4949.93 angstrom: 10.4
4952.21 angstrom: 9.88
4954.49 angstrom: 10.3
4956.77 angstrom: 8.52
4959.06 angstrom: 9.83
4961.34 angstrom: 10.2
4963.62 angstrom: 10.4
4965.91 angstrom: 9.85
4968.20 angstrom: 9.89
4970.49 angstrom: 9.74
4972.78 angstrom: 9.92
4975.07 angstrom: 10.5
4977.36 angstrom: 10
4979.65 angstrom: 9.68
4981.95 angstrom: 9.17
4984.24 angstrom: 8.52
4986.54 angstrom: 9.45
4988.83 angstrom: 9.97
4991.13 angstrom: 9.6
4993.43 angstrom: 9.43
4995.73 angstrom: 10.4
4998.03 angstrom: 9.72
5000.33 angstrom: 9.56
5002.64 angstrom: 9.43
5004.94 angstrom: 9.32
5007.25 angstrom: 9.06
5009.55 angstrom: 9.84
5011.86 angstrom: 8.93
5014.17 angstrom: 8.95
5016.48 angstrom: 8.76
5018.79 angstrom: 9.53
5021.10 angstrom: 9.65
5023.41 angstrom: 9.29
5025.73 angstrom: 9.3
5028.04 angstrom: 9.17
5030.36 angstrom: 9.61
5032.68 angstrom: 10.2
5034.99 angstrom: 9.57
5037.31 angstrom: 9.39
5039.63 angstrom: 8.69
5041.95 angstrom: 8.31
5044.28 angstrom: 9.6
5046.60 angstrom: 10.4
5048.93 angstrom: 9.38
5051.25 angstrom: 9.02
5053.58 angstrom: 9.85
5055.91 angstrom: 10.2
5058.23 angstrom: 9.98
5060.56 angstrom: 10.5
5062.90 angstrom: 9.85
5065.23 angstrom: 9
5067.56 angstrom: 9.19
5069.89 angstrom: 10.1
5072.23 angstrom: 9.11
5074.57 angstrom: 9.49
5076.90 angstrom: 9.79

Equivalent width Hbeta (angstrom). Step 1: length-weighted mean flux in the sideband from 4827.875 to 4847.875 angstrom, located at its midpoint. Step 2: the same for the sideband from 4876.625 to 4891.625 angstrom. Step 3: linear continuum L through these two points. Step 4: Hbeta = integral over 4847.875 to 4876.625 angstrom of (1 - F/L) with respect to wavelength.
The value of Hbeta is 2.7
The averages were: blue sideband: 10.1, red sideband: 9.7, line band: 8.95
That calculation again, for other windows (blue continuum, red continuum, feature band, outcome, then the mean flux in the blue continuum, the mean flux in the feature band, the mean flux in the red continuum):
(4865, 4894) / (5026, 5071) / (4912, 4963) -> -1.3 angstrom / 9.57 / 9.82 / 9.58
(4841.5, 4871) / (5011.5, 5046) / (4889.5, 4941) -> -3.7 angstrom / 9.1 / 9.82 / 9.29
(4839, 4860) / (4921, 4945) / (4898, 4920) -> -0.6 angstrom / 9.52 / 9.98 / 9.77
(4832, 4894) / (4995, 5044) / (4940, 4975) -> -2.2 angstrom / 9.47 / 10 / 9.36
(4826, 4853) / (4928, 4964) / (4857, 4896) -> 3.1 angstrom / 10.1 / 9.24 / 9.94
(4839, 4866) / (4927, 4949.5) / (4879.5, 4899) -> -0.8 angstrom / 9.12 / 9.9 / 9.98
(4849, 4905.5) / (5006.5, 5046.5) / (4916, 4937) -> -0.4 angstrom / 9.48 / 9.62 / 9.32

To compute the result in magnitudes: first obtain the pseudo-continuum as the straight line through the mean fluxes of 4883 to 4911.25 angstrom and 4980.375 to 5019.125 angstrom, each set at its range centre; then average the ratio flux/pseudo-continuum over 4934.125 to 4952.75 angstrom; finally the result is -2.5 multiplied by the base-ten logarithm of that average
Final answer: -0.032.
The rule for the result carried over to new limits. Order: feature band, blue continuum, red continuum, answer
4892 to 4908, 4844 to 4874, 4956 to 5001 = -0.12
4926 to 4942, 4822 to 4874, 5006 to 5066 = -0.04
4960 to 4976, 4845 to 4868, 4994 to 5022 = -0.09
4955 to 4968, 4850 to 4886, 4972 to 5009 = -0.03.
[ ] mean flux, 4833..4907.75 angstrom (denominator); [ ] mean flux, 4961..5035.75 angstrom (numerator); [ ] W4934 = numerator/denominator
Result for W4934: 1.0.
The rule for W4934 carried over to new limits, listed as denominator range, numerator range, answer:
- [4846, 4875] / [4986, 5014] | 1.06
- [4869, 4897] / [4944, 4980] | 1.03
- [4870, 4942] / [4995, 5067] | 0.97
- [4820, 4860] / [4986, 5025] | 0.96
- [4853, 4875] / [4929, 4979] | 1.15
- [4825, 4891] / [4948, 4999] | 1.03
